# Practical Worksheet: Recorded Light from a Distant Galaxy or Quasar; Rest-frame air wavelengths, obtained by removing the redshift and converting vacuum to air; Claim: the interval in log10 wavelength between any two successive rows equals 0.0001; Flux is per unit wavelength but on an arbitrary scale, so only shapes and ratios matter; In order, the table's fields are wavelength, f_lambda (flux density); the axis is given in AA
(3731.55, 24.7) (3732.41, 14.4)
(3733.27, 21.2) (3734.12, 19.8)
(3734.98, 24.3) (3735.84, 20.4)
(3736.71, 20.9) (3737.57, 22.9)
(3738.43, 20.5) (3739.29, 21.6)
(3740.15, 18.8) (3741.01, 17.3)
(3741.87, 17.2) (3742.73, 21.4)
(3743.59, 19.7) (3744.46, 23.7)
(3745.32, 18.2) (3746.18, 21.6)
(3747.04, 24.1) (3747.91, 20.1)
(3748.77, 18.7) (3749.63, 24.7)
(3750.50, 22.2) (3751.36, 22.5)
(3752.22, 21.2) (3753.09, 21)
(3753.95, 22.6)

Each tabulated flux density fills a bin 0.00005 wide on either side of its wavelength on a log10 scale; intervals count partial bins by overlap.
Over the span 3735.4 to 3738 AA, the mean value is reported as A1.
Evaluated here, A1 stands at 21.3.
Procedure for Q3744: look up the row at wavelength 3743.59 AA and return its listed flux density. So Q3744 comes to 19.7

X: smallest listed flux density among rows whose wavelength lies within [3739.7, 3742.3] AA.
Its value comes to 17.2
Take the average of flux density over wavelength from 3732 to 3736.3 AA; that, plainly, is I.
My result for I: 20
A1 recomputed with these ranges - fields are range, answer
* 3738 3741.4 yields 19.6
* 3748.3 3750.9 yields 21.8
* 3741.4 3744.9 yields 20.5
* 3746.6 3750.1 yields 21.9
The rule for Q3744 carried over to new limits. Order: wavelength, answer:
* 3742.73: 21.4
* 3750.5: 22.2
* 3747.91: 20.1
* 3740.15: 18.8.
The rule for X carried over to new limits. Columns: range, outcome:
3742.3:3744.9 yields 19.7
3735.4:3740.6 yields 18.8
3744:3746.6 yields 18.2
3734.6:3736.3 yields 20.4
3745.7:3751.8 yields 18.7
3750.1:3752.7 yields 21.2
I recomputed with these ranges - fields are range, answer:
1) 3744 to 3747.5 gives 21.8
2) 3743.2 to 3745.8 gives 20.5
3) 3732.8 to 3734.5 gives 20.5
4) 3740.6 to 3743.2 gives 18.7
